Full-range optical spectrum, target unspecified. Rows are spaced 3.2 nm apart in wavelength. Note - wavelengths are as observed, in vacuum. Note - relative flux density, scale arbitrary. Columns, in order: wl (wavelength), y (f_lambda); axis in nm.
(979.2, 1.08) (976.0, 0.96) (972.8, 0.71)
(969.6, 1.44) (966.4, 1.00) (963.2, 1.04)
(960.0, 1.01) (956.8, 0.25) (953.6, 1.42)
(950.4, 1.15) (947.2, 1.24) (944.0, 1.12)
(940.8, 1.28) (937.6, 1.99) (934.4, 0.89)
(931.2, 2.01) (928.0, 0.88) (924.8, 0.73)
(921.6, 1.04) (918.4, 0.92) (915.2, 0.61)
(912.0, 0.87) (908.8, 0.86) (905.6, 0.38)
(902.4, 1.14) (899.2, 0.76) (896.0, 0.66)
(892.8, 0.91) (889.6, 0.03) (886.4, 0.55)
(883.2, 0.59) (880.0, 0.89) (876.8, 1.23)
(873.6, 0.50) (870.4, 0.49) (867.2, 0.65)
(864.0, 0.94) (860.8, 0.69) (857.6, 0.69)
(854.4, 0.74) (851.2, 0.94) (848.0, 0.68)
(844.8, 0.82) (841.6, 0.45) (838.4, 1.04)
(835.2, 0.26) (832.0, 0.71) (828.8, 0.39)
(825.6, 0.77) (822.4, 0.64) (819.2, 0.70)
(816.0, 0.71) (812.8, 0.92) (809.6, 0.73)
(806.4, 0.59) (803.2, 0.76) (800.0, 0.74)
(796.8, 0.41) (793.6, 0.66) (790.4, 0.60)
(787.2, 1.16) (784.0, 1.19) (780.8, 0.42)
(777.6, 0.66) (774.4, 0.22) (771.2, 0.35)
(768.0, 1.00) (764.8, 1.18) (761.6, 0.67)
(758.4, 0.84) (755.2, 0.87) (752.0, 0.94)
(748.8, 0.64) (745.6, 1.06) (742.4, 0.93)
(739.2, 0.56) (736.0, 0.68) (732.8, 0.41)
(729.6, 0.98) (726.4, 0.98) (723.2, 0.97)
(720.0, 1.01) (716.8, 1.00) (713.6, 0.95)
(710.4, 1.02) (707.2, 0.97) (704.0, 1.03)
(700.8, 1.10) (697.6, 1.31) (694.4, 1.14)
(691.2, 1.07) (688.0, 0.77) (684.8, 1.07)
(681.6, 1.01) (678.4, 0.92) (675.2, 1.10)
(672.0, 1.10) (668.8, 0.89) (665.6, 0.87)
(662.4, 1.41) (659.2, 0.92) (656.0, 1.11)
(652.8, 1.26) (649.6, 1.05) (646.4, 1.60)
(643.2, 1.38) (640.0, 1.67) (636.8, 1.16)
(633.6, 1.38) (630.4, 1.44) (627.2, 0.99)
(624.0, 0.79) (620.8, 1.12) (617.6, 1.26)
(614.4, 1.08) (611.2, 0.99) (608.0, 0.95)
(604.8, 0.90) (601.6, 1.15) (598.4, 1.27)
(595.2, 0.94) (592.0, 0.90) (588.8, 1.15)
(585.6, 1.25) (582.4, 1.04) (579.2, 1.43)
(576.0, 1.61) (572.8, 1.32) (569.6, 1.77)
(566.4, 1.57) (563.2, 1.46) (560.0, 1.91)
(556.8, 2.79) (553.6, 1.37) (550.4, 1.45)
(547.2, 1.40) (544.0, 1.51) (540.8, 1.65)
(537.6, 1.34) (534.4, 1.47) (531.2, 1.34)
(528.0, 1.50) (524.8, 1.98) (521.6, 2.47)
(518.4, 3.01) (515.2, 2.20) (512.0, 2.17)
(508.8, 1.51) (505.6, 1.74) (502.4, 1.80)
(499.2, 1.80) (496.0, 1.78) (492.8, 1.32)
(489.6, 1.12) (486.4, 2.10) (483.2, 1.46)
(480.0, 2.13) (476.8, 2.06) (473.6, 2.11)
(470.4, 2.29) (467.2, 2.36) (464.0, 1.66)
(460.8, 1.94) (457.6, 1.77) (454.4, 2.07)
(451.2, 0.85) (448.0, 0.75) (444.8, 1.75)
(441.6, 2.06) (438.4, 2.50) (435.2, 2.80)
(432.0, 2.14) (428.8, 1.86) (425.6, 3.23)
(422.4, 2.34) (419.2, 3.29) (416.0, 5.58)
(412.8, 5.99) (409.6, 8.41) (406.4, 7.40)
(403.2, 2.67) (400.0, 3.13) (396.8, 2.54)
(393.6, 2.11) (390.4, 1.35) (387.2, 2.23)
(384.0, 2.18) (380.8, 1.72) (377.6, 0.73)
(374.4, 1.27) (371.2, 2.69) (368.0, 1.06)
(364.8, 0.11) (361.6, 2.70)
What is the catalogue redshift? 2.353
